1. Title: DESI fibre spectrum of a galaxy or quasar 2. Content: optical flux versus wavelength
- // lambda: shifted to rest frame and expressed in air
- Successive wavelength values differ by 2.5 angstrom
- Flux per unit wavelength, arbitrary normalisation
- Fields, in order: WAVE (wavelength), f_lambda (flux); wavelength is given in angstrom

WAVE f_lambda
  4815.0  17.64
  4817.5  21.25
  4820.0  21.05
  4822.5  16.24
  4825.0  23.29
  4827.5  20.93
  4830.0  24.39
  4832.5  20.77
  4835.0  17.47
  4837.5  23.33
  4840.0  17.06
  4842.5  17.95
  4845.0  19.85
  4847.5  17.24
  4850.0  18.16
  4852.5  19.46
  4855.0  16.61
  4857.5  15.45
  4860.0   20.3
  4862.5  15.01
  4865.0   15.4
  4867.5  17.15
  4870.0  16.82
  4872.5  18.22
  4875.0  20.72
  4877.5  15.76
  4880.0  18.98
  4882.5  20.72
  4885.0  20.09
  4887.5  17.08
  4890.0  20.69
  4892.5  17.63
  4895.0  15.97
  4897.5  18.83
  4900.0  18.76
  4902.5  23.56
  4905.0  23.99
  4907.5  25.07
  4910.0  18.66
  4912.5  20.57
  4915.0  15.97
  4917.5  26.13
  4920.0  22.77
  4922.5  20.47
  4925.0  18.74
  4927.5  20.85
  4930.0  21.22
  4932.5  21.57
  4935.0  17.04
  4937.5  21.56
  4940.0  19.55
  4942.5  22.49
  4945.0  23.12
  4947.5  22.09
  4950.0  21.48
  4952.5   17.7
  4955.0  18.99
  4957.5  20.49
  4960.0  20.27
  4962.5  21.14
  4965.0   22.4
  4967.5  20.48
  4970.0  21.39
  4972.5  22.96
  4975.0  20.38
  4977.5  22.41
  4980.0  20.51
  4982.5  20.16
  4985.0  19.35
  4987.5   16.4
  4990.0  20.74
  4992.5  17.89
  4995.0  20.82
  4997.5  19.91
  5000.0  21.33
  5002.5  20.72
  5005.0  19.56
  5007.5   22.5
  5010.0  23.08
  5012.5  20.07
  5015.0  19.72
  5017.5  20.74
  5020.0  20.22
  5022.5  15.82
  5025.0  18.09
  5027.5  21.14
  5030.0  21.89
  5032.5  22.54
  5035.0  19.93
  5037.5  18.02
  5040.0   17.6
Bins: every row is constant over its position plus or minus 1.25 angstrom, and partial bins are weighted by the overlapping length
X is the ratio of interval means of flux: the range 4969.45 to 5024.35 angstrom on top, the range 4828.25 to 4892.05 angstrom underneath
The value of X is 1.09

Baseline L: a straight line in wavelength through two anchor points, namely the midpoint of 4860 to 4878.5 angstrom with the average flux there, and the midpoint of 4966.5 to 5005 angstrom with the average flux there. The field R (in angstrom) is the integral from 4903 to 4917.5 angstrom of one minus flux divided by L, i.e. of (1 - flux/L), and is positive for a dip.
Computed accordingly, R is -2.47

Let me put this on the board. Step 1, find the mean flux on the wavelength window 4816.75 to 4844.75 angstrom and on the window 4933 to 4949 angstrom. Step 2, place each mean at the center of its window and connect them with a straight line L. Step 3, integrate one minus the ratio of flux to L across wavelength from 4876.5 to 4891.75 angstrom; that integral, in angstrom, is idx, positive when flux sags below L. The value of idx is 1.3 angstrom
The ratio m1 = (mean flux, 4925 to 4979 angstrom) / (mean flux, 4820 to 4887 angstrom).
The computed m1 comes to 1.11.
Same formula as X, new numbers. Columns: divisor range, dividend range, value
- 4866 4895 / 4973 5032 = 1.10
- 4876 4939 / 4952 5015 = 1.02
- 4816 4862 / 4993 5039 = 1.05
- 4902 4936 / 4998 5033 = 0.97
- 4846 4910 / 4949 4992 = 1.09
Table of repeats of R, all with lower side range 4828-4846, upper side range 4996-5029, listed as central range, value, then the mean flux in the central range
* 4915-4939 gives -0.8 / 20.9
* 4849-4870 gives 3.1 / 17.2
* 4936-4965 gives -0.9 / 20.8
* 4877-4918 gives 0.6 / 19.9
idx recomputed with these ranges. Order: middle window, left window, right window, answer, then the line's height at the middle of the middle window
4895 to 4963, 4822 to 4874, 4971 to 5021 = -3.83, 19.7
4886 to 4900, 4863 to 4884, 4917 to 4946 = 0.62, 19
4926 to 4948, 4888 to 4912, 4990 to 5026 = -0.87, 20.2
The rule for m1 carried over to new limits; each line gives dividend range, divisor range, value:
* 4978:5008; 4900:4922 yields 0.91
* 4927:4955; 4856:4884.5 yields 1.17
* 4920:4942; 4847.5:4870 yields 1.19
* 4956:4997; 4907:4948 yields 0.98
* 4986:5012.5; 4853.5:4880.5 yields 1.17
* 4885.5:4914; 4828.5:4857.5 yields 1.05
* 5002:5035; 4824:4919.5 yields 1.06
